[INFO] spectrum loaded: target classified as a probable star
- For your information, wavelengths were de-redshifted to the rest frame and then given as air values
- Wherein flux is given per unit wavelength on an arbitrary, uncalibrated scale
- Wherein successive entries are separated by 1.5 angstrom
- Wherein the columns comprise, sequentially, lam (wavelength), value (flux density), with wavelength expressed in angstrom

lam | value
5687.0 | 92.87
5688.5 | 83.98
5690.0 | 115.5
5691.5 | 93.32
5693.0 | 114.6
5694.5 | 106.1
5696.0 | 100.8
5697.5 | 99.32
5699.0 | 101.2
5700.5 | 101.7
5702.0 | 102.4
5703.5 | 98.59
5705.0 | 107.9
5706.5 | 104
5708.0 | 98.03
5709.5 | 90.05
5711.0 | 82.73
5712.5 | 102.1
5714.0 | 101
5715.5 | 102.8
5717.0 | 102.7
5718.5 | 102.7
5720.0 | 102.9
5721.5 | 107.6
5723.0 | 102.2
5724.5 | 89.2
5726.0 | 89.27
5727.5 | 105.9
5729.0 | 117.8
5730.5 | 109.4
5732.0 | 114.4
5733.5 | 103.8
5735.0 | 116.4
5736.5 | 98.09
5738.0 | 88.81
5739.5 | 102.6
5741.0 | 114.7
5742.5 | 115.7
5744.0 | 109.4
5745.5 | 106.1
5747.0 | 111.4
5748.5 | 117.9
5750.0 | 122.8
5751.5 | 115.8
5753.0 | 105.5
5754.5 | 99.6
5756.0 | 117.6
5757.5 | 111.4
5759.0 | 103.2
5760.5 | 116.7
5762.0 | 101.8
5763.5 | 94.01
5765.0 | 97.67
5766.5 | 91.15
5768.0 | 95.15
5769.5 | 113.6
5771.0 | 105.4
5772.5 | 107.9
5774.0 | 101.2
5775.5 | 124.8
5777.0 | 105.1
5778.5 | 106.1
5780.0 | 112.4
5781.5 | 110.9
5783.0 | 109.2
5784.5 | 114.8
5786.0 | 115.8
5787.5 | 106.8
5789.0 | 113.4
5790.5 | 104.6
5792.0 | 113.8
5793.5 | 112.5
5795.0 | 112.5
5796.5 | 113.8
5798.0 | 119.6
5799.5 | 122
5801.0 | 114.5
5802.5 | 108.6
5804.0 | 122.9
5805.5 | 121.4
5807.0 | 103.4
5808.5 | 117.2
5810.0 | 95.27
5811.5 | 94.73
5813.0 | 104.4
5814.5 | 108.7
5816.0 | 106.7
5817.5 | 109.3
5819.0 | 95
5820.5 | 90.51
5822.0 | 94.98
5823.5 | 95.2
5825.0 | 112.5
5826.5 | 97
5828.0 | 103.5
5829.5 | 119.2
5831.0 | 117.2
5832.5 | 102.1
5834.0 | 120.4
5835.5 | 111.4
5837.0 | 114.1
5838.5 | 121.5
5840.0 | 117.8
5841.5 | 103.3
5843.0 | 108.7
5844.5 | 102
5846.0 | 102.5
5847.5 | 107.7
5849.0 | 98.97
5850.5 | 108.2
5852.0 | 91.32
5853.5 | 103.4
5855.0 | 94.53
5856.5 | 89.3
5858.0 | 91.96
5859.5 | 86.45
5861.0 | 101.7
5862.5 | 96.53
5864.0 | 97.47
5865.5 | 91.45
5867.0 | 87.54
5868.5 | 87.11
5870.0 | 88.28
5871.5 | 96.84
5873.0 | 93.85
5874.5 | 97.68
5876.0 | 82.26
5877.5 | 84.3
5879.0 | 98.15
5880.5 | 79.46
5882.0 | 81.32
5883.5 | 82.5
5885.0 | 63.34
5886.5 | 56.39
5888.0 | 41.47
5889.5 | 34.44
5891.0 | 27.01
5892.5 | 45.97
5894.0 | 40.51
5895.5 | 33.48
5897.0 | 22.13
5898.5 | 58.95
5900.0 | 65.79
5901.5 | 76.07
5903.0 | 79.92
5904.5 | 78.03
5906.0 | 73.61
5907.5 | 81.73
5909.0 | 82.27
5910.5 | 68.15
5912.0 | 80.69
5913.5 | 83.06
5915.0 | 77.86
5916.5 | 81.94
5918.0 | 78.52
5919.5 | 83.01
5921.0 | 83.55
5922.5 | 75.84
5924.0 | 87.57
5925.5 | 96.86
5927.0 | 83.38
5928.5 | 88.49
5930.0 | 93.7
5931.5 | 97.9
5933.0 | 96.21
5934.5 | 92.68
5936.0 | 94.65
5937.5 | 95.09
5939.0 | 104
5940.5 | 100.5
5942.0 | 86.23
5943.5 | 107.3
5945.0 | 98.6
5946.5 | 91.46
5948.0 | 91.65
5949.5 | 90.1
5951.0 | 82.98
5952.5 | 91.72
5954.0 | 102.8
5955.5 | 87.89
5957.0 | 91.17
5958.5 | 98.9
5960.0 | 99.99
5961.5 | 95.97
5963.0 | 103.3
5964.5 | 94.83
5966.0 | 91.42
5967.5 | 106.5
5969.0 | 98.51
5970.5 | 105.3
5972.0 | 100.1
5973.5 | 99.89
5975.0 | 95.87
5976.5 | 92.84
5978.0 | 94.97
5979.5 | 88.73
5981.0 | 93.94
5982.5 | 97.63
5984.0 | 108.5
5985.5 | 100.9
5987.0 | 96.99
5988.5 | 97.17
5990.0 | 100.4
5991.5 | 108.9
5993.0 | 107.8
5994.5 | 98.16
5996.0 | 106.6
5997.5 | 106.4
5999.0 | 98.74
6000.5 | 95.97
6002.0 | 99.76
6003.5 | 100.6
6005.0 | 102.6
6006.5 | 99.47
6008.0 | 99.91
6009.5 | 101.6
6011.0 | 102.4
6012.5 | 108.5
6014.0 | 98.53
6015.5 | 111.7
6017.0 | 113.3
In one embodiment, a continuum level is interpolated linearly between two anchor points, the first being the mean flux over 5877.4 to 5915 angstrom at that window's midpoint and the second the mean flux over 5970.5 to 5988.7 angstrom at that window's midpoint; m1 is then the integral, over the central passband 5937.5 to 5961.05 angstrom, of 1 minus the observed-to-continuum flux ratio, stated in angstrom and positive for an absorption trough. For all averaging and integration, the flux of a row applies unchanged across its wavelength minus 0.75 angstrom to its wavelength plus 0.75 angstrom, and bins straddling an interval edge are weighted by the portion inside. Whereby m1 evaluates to -2.6 angstrom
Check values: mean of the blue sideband 64.7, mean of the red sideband 97.6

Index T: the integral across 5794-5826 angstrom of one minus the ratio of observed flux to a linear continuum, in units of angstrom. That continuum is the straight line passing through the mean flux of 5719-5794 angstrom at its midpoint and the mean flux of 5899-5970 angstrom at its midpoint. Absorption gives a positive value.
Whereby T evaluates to -1.80 angstrom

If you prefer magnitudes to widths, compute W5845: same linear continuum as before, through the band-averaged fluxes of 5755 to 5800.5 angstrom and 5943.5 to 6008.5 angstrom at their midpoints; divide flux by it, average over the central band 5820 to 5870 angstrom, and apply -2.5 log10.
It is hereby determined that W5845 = 0.037 mag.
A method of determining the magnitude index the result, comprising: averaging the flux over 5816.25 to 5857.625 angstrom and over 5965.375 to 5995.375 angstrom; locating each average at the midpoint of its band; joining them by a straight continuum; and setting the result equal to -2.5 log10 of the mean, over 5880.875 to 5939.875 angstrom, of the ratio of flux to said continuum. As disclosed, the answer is 0.35 mag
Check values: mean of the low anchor 105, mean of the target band 73.6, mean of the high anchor 99.3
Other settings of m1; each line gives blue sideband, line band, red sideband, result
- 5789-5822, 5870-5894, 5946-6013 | 7.78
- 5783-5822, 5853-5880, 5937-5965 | 2.85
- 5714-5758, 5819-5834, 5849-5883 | -1.13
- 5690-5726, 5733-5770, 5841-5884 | -2.96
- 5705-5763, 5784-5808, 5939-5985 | -2.53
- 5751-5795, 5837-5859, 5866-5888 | -3.23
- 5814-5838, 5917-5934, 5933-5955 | 1.58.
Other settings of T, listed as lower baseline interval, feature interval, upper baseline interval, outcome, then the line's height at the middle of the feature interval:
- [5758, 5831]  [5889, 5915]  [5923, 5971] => 9.8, 98.8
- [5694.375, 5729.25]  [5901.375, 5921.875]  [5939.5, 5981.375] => 3.7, 96.8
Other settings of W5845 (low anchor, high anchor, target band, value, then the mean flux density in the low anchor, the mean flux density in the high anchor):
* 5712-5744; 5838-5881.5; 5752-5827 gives -0.07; 104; 96.7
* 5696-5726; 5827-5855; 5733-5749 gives -0.06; 99.7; 108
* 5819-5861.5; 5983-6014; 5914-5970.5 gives 0.11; 104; 102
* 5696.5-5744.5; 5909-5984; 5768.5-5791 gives -0.10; 103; 92.4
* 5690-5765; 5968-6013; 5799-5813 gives -0.07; 105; 100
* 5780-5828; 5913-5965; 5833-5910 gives 0.20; 108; 91.7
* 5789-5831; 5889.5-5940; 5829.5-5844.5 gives -0.13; 108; 75.5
